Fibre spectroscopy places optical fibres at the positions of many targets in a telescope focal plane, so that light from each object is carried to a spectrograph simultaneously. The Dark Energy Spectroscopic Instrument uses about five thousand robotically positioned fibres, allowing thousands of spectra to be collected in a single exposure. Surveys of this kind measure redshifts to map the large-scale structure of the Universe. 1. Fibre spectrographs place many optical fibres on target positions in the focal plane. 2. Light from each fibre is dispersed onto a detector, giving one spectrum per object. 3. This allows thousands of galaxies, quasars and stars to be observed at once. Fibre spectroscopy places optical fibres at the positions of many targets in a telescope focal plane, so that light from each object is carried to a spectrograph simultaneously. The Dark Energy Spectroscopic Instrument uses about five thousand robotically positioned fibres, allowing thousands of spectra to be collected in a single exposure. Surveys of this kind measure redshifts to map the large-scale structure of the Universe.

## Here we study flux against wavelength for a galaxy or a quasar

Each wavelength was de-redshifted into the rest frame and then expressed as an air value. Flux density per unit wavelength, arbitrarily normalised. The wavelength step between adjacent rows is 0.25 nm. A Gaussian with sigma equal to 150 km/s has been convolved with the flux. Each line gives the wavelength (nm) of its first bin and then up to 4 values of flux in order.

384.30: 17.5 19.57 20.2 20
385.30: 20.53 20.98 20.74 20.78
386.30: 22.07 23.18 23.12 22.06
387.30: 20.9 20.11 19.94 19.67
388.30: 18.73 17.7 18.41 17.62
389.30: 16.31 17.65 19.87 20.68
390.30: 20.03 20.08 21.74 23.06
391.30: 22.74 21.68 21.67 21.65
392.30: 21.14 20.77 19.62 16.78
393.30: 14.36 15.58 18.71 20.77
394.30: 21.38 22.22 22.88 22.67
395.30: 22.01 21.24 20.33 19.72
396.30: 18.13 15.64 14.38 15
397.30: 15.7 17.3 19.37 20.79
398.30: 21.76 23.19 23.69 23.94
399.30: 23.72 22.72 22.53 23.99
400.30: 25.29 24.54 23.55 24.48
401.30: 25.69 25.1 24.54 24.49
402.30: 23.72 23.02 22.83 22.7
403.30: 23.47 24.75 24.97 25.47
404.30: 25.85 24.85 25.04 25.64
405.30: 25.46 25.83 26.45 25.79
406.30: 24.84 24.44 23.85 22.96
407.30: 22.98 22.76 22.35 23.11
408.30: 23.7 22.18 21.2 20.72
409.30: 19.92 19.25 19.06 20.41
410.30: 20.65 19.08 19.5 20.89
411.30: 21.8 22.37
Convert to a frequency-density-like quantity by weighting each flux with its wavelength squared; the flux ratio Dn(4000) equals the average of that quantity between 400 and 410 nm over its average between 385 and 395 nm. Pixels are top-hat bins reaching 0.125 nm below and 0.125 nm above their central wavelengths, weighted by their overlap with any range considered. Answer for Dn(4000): 1.27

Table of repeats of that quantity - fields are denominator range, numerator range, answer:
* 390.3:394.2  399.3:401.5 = 1.25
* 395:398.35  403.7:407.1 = 1.40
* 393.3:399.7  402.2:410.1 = 1.23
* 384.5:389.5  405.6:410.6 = 1.24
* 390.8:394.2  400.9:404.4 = 1.28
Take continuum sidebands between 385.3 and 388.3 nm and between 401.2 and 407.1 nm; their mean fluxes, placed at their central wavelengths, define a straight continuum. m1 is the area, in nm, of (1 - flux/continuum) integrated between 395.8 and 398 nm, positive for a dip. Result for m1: 0.564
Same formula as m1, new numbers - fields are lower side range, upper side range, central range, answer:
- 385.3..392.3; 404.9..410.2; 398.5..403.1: -0.38 nm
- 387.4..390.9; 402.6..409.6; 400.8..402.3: -0.14 nm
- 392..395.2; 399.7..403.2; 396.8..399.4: 0.26 nm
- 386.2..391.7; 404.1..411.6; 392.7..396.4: 0.23 nm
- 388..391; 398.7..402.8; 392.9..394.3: 0.22 nm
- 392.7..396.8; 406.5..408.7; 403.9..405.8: -0.28 nm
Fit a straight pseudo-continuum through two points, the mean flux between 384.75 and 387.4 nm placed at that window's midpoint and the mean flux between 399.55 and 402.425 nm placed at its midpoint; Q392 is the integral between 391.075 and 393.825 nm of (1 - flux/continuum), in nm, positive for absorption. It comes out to 0.35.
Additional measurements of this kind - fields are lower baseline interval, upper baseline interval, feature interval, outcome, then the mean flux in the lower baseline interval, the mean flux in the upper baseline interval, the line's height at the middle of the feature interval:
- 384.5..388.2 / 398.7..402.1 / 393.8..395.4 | 0.08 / 20.9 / 24.2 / 22.8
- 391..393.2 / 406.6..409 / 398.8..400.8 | -0.18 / 20.9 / 22.8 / 21.8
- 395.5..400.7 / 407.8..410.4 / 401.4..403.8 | -0.36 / 20.6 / 21.1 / 20.8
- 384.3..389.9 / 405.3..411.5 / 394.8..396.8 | 0.11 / 20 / 22.3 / 20.9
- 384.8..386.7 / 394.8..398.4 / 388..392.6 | 0.04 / 21.1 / 19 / 20.2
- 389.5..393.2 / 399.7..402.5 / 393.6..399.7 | 0.64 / 20.6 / 24.3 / 22.6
